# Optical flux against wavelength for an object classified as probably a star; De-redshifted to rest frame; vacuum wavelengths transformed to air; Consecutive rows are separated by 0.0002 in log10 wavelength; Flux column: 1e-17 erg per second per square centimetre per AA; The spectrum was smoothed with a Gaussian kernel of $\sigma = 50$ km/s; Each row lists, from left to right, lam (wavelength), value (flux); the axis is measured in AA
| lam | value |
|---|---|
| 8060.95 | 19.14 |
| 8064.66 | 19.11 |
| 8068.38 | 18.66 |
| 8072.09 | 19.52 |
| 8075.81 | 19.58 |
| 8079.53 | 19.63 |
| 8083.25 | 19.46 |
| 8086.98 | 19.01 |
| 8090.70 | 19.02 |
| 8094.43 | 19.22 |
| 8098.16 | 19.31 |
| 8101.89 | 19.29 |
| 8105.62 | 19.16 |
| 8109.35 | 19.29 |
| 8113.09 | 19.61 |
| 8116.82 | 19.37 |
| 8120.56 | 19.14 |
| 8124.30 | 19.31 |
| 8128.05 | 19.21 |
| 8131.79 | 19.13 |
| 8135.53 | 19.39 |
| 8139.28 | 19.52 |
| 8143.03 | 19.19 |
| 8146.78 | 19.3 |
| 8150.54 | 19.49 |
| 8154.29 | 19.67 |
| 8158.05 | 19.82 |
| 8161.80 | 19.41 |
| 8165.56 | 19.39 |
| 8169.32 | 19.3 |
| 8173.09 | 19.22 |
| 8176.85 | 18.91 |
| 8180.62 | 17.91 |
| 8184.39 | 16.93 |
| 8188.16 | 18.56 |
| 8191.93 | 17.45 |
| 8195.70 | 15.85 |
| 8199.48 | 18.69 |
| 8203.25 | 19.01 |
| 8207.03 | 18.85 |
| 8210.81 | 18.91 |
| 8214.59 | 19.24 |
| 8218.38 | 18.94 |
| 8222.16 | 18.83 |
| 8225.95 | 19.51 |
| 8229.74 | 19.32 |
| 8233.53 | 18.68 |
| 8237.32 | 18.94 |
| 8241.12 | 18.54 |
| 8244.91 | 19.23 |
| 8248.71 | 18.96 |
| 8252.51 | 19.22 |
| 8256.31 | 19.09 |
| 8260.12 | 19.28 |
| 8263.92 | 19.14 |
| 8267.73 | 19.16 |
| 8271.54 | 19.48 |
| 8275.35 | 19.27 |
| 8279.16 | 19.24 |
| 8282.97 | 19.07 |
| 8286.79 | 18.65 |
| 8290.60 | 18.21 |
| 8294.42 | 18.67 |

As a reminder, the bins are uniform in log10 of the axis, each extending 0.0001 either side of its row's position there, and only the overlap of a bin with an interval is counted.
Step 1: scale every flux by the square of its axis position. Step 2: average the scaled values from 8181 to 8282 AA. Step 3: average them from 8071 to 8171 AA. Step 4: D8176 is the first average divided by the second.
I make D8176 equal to 1.00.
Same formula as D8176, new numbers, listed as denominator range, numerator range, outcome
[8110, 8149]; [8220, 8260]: 1.01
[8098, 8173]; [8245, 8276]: 1.02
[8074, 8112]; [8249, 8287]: 1.04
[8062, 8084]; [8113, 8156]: 1.02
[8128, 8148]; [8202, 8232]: 1.01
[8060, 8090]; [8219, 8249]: 1.03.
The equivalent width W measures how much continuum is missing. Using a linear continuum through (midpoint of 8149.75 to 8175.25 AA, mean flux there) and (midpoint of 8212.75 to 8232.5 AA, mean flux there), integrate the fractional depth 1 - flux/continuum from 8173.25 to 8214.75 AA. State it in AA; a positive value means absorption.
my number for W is 2.3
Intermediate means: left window 19.5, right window 19.1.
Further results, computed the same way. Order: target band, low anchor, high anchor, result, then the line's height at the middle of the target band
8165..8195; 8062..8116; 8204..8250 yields 1.2 AA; 19.1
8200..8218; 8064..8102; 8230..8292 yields 0.1 AA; 19.1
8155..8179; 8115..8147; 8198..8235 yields -0.2 AA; 19.2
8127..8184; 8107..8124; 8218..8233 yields 0.2 AA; 19.3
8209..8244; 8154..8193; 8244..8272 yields 0.0 AA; 19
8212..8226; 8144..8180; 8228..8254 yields 0.0 AA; 19.1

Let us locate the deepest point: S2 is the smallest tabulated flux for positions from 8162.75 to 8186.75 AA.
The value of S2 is 16.93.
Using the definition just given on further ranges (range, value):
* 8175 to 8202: 15.85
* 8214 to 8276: 18.54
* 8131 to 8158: 19.13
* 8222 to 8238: 18.68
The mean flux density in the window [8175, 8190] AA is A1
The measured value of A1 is 18.1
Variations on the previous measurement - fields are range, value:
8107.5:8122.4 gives 19.4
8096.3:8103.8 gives 19.3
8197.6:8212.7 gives 18.9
